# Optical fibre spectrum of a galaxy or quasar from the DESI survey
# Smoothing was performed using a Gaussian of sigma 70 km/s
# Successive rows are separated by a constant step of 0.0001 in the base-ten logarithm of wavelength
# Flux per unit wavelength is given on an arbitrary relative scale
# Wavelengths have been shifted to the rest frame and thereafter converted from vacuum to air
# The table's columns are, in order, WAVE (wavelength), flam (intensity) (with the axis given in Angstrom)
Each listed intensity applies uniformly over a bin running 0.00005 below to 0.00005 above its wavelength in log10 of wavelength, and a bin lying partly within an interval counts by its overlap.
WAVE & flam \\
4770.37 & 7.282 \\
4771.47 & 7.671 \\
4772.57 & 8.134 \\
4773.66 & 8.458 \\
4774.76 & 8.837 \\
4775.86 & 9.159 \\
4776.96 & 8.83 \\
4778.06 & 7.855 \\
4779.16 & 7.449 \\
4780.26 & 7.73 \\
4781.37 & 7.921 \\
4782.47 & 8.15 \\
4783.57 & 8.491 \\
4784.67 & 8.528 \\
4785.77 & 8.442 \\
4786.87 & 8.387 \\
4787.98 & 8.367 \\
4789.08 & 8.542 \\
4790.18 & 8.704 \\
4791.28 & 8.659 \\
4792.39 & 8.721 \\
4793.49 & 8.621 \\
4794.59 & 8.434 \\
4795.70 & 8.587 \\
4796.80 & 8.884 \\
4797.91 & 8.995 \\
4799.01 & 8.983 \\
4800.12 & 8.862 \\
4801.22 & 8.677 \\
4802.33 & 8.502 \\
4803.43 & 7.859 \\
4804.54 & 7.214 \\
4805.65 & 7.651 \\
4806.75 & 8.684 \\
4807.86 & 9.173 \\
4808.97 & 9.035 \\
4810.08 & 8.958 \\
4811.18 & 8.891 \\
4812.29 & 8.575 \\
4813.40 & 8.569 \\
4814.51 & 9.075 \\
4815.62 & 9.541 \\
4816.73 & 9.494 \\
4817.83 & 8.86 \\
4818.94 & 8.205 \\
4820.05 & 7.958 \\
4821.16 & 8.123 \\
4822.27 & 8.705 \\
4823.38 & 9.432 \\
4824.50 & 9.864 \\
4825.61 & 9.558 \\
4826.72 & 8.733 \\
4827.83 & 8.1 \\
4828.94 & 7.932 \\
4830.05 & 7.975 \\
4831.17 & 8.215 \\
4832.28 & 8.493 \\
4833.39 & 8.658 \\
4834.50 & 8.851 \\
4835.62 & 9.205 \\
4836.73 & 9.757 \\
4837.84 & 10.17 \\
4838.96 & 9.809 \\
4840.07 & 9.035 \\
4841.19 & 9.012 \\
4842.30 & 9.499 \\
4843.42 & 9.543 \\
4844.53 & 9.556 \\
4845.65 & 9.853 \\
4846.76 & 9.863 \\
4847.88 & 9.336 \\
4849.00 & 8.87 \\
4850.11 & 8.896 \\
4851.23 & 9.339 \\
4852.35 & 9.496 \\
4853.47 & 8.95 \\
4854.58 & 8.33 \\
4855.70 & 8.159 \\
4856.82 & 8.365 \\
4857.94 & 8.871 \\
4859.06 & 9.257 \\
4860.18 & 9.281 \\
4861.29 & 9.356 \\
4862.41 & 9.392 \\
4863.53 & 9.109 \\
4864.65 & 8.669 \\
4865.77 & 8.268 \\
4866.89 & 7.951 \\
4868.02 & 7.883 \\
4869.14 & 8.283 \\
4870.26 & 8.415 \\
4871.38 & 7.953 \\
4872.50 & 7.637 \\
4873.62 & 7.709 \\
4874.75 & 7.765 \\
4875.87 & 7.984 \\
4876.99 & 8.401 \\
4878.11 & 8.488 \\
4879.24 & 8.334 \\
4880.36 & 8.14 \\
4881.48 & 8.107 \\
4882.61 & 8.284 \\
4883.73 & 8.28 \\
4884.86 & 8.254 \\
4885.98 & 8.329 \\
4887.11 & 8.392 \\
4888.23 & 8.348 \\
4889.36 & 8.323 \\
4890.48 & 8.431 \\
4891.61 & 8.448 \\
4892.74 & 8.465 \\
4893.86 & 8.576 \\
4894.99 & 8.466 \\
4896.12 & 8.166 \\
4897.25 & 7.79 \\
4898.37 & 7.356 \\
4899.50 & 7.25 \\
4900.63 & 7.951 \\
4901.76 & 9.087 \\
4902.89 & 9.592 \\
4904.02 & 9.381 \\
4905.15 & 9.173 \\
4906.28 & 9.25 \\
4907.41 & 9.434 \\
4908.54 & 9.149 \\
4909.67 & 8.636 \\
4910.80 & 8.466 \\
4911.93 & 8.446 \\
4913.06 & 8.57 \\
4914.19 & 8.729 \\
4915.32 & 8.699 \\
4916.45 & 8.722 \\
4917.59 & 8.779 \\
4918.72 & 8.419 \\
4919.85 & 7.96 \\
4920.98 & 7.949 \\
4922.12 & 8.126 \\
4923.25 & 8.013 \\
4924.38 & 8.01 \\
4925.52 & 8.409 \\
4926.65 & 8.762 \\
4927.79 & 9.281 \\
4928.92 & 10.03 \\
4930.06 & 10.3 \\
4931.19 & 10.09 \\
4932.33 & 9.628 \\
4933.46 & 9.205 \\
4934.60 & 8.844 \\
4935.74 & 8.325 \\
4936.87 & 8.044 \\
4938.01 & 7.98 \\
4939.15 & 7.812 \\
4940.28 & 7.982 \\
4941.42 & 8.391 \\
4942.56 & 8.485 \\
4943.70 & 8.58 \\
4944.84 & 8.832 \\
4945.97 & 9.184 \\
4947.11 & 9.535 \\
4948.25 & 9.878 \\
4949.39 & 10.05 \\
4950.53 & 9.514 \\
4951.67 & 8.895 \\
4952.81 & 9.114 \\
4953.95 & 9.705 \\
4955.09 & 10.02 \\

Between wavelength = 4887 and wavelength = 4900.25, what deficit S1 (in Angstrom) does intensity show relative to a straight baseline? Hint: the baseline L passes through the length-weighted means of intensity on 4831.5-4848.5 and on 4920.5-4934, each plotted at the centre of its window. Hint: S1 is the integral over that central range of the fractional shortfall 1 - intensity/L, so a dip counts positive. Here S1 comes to 1.42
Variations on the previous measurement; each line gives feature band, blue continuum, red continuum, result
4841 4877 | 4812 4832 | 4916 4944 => -0.3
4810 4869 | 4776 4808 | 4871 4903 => -4.5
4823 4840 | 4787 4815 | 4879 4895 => -0.9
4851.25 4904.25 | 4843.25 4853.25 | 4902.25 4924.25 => 3.8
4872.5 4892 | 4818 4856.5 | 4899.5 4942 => 1.4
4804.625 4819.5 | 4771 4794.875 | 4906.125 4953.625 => -0.5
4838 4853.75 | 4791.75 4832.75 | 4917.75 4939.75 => -1.3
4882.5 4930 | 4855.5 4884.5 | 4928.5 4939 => 1.3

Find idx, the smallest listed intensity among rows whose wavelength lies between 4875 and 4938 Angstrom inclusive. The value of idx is 7.25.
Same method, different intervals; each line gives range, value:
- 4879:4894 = 8.107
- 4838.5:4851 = 8.87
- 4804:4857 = 7.214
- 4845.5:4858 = 8.159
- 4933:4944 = 7.812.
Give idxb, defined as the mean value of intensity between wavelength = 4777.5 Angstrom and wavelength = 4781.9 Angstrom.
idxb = 7.73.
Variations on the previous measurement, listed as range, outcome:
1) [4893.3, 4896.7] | 8.39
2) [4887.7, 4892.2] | 8.38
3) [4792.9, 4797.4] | 8.64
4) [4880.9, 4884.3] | 8.22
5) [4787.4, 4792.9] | 8.59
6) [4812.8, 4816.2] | 9.04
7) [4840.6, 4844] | 9.35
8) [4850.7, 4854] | 9.25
